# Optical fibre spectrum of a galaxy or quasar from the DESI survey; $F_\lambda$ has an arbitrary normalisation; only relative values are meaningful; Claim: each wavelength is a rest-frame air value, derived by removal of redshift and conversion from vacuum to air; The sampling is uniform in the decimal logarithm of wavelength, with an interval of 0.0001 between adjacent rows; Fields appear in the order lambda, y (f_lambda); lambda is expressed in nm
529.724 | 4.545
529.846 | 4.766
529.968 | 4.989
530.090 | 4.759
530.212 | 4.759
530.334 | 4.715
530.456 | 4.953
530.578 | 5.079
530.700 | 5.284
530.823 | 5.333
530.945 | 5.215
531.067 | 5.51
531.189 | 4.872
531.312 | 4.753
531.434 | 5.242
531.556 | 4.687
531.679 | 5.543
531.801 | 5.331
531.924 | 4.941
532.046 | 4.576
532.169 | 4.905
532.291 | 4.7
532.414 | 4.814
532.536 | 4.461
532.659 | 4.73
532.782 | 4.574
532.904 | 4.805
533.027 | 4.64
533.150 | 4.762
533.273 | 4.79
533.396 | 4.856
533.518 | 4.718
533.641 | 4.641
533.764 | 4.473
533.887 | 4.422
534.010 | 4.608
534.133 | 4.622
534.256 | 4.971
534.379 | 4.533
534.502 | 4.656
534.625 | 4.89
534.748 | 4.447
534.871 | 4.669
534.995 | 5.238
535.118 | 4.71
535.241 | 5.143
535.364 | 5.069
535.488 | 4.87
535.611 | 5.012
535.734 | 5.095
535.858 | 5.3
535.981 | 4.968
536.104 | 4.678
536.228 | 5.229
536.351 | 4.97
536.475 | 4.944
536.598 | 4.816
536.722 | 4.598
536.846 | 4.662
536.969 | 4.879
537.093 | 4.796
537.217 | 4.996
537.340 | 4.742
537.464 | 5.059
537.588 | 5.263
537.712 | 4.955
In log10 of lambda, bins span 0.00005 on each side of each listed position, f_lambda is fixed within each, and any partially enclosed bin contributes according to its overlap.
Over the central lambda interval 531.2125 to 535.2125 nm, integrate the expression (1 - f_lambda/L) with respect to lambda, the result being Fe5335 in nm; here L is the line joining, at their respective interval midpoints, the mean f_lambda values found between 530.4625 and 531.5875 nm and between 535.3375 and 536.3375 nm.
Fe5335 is 0.234 nm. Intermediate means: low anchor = 5.11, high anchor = 5.02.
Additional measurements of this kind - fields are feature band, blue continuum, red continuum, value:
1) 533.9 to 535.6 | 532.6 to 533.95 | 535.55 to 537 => 0.00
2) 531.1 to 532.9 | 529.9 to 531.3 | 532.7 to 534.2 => -0.01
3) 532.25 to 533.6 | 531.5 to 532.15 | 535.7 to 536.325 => 0.08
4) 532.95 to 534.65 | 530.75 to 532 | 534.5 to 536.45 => 0.12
